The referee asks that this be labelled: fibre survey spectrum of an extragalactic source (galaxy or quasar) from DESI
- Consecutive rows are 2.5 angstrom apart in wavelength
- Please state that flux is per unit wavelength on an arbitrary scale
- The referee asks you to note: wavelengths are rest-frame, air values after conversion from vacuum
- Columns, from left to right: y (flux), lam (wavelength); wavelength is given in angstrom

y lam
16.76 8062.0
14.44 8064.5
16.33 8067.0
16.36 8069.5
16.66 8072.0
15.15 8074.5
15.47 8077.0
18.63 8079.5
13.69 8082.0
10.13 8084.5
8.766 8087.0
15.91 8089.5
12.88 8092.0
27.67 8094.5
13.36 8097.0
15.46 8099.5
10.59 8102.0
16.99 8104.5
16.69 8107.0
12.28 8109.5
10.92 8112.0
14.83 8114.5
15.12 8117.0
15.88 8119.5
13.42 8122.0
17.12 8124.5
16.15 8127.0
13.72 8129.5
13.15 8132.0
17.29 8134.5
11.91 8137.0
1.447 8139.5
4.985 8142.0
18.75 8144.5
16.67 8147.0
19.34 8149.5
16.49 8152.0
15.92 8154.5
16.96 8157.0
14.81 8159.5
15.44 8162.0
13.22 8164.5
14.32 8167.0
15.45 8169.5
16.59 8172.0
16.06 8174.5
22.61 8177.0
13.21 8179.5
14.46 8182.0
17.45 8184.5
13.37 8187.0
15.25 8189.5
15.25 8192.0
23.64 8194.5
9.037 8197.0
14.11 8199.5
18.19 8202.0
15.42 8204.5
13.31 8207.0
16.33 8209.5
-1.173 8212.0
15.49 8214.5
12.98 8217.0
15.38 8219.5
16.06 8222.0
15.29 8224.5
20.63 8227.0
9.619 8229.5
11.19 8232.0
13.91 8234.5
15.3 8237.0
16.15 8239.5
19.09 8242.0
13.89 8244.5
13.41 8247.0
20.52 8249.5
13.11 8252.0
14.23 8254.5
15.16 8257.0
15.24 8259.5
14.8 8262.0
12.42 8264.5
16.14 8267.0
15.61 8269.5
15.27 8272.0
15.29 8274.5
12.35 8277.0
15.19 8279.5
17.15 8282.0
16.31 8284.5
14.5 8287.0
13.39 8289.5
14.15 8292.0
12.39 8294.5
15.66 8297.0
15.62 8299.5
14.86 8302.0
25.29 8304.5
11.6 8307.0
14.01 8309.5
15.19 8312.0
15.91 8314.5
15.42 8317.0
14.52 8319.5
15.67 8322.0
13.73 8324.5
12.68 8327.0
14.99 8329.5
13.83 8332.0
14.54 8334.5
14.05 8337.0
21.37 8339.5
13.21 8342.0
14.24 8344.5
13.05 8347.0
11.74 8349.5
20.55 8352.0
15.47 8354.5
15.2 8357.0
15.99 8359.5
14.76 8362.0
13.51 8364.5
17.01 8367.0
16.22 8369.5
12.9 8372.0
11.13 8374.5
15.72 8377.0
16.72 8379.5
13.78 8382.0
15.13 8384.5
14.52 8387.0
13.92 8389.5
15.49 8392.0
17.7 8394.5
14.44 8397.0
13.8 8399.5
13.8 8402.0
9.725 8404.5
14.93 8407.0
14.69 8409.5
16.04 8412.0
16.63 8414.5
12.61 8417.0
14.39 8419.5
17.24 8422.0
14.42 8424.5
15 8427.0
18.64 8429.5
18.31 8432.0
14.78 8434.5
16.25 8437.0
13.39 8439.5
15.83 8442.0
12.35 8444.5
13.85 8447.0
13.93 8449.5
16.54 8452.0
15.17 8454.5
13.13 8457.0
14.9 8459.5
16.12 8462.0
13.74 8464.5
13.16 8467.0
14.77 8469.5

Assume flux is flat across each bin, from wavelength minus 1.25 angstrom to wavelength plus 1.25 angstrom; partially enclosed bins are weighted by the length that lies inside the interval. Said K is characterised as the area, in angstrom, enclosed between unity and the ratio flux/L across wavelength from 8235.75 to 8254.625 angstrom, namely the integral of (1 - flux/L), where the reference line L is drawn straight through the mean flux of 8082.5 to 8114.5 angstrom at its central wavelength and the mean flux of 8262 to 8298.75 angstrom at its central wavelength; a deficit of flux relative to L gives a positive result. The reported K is -1.50 angstrom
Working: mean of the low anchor 14.3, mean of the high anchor 14.7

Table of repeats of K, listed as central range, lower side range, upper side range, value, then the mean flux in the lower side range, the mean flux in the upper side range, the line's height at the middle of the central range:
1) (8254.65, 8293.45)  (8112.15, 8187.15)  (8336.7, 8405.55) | 0.0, 14.8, 14.9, 14.8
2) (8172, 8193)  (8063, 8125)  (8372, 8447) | -1.5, 15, 14.8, 14.9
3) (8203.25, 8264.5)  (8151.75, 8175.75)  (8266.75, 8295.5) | 2.9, 15.5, 14.8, 15.1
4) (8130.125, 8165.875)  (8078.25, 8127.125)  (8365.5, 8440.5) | 1.9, 14.8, 15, 14.8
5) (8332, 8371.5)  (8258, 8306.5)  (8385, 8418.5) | -1.2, 15.3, 14.5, 14.8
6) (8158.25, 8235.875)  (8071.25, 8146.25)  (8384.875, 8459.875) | -2.0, 14.2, 14.9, 14.4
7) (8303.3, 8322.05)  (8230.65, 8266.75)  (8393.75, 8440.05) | -1.2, 14.9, 15.1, 15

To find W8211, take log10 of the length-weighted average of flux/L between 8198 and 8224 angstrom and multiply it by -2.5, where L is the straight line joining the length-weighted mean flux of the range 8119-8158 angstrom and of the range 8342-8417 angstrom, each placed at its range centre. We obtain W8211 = 0.06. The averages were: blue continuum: 14.3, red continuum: 14.7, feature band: 13.6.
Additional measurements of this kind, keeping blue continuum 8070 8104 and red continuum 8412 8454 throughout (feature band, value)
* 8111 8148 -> 0.13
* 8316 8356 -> 0.02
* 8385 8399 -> 0.01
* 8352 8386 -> 0.01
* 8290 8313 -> -0.01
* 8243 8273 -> 0.01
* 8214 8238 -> 0.04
